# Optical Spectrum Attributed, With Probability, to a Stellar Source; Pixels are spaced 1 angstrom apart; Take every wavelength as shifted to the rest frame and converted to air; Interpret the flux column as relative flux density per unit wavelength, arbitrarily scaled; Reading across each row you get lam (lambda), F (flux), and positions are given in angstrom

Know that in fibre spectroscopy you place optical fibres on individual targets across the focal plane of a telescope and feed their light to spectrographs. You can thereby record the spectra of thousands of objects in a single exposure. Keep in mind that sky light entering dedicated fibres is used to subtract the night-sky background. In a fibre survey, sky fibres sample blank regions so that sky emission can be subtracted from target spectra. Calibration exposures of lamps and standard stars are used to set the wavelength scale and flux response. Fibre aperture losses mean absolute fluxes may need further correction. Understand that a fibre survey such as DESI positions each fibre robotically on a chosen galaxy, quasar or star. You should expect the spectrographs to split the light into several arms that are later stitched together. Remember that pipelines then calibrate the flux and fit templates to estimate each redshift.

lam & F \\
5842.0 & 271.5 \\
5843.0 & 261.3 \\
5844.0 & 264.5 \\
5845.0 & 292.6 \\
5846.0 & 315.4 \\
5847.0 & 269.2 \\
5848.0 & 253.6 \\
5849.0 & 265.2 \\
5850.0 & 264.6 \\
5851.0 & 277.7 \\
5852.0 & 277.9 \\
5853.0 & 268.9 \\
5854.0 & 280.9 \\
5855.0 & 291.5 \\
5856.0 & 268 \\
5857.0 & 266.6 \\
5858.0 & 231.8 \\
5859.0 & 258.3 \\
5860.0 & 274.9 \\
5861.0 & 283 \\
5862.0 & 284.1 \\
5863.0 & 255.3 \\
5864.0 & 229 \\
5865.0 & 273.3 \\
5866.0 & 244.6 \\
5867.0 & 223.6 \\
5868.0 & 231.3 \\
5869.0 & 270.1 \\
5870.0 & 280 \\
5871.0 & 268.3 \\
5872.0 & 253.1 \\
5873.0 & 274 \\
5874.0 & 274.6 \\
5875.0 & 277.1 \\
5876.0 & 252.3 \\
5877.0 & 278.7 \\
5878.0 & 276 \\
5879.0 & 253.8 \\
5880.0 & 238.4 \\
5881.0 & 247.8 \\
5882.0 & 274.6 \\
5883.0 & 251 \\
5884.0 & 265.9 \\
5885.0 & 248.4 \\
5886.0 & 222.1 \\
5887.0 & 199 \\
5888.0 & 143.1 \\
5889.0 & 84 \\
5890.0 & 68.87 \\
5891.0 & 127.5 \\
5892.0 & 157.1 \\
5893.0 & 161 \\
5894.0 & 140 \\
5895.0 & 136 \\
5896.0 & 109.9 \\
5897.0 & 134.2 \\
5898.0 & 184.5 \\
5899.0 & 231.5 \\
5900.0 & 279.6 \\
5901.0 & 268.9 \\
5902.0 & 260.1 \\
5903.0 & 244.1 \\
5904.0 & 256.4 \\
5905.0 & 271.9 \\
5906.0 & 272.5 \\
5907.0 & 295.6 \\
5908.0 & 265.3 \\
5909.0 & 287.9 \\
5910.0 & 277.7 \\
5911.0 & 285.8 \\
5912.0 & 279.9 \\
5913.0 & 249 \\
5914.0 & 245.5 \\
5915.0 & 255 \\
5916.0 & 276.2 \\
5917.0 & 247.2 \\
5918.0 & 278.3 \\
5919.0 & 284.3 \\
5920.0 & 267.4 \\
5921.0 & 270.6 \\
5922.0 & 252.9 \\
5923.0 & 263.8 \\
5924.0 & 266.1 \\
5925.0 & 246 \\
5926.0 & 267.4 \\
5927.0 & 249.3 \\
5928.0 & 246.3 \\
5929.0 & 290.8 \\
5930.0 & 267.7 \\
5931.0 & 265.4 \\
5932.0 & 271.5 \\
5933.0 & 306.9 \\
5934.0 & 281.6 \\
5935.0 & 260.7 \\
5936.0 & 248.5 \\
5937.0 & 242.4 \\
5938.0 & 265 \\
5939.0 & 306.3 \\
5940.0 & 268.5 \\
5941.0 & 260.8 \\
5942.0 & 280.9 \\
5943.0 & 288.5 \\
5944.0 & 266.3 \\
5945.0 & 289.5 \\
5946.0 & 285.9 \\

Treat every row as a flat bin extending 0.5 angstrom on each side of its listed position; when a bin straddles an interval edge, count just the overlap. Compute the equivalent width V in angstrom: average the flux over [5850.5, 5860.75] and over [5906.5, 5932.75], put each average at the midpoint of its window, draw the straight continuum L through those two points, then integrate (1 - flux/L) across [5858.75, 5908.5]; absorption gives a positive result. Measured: 7.05 angstrom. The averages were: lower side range 270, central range 231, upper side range 268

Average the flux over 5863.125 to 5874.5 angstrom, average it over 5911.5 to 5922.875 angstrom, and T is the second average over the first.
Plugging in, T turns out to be 1.03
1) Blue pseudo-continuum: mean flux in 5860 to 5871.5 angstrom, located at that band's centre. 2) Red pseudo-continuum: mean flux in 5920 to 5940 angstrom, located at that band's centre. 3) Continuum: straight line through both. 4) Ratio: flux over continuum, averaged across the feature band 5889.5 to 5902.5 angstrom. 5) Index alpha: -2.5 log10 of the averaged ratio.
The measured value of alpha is 0.45 mag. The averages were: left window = 259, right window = 267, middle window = 174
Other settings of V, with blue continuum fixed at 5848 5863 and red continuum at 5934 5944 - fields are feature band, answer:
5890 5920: 4.3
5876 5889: 1.6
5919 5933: 0.2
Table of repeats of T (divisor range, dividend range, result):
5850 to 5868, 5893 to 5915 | 0.90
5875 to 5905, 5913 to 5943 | 1.28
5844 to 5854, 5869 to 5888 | 0.92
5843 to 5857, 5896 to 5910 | 0.89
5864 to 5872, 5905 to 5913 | 1.09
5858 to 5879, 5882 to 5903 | 0.71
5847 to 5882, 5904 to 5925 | 1.02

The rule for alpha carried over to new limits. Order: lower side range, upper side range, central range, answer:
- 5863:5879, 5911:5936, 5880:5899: 0.42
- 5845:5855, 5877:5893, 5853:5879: -0.09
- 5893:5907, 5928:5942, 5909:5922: -0.12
